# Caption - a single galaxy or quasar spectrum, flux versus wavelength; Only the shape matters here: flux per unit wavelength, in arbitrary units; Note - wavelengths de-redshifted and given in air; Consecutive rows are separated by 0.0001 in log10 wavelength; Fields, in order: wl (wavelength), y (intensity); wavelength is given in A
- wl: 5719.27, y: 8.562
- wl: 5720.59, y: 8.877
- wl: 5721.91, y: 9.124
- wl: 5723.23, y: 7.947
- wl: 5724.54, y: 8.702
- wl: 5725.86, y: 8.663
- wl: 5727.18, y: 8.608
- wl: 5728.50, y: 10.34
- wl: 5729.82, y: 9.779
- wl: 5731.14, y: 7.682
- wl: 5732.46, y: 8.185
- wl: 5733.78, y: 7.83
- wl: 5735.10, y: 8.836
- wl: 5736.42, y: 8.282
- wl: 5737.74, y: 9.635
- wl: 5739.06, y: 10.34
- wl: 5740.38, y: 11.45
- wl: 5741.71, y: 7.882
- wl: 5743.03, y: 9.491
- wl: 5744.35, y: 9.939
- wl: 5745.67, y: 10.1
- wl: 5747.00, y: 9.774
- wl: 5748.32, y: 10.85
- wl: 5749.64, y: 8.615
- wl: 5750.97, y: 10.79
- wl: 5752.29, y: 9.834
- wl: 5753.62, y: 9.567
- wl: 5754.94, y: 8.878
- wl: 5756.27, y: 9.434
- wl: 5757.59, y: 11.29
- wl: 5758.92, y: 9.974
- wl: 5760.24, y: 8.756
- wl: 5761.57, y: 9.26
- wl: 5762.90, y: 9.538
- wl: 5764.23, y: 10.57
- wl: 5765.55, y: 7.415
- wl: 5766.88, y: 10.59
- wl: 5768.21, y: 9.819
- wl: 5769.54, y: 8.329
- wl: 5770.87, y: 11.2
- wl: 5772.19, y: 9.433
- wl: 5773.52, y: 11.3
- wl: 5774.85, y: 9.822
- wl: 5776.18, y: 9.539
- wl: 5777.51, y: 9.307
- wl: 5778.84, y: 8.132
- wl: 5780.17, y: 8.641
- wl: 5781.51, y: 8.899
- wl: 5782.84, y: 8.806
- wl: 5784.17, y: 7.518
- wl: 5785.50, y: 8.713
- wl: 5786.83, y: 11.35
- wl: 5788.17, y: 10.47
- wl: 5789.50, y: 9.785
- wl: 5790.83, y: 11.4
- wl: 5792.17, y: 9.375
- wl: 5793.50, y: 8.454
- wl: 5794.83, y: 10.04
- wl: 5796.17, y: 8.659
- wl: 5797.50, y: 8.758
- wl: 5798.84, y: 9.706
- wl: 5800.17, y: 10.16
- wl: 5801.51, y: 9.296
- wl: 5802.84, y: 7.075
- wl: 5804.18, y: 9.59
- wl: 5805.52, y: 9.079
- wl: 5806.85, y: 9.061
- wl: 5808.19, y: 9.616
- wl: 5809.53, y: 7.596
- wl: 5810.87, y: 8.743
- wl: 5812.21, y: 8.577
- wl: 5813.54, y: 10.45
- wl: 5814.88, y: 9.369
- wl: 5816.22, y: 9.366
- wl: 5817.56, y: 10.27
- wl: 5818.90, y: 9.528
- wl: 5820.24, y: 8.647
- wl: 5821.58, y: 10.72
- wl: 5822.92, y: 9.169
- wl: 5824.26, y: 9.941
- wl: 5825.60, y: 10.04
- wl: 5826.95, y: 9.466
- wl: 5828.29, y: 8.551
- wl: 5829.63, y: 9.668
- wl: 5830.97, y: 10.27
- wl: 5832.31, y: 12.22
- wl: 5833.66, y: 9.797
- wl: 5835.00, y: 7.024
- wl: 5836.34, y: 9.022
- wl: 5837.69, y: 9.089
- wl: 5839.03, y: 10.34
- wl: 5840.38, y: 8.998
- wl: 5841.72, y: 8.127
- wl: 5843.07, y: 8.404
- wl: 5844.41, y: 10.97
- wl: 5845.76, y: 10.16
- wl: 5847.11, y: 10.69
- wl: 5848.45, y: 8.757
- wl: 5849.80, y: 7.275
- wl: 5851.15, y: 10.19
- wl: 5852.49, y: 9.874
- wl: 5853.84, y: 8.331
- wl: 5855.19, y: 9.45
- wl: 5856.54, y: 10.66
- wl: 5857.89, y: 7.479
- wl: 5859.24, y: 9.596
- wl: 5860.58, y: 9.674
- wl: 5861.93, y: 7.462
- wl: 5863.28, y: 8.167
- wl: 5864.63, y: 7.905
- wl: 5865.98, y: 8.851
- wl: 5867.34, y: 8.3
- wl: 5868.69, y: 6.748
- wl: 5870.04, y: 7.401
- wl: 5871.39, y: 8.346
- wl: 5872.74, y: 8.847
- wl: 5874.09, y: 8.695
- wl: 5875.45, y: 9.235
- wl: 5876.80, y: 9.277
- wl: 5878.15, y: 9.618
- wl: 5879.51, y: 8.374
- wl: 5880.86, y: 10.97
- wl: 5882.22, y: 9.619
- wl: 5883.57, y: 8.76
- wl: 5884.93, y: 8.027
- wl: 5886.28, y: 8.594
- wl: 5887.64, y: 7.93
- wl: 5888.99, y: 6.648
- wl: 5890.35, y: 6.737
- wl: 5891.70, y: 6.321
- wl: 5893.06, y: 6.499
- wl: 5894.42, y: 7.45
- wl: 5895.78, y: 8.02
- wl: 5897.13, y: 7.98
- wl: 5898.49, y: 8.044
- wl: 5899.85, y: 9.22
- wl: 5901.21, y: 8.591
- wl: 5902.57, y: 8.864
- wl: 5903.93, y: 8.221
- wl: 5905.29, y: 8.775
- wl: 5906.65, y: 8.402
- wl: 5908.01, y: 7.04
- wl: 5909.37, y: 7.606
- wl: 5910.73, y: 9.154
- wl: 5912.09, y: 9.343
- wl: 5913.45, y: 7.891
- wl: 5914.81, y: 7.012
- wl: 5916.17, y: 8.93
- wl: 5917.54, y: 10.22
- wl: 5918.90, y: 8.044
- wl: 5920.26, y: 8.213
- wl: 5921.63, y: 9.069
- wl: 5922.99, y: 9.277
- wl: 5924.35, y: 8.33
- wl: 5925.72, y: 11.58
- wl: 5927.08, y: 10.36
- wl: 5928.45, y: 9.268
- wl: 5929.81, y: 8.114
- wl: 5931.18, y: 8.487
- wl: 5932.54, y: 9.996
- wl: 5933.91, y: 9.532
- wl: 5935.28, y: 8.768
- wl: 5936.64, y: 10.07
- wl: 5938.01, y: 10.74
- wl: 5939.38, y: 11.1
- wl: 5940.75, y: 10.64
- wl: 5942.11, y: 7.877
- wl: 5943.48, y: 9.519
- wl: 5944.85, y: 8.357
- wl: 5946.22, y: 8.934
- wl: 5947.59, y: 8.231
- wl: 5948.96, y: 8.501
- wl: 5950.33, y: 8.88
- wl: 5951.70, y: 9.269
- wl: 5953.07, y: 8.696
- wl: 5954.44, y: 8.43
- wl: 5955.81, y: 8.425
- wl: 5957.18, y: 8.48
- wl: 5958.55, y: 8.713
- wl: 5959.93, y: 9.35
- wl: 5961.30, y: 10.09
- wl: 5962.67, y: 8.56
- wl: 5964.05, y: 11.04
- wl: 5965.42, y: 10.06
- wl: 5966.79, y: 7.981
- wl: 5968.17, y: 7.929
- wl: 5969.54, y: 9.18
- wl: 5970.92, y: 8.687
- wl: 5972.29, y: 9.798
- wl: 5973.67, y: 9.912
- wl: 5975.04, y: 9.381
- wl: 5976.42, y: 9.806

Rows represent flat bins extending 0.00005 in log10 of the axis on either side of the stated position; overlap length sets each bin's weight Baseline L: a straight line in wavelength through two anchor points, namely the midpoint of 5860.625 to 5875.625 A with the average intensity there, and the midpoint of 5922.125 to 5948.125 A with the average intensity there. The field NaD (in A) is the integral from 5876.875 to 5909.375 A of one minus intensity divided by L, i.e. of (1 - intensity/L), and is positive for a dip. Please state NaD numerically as 1.7 A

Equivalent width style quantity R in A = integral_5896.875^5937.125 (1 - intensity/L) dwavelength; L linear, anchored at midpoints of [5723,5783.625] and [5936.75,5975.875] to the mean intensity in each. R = 1.78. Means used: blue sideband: 9.4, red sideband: 9.18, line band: 8.82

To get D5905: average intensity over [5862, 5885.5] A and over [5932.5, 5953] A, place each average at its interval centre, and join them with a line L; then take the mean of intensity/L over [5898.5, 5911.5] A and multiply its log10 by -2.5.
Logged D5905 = 0.07 mag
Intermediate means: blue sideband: 8.62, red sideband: 9.32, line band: 8.41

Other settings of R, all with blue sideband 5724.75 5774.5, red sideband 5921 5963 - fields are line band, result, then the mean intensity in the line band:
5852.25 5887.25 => 2.1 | 8.76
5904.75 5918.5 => 1.2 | 8.43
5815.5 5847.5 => -0.7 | 9.59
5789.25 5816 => 0.6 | 9.23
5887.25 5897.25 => 2.3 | 7.14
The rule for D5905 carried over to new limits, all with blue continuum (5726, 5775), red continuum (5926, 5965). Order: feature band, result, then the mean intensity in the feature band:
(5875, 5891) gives 0.09 mag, 8.64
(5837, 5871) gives 0.06 mag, 8.91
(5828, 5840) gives -0.02 mag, 9.57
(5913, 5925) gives 0.09 mag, 8.57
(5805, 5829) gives 0.01 mag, 9.35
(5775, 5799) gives 0.02 mag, 9.31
